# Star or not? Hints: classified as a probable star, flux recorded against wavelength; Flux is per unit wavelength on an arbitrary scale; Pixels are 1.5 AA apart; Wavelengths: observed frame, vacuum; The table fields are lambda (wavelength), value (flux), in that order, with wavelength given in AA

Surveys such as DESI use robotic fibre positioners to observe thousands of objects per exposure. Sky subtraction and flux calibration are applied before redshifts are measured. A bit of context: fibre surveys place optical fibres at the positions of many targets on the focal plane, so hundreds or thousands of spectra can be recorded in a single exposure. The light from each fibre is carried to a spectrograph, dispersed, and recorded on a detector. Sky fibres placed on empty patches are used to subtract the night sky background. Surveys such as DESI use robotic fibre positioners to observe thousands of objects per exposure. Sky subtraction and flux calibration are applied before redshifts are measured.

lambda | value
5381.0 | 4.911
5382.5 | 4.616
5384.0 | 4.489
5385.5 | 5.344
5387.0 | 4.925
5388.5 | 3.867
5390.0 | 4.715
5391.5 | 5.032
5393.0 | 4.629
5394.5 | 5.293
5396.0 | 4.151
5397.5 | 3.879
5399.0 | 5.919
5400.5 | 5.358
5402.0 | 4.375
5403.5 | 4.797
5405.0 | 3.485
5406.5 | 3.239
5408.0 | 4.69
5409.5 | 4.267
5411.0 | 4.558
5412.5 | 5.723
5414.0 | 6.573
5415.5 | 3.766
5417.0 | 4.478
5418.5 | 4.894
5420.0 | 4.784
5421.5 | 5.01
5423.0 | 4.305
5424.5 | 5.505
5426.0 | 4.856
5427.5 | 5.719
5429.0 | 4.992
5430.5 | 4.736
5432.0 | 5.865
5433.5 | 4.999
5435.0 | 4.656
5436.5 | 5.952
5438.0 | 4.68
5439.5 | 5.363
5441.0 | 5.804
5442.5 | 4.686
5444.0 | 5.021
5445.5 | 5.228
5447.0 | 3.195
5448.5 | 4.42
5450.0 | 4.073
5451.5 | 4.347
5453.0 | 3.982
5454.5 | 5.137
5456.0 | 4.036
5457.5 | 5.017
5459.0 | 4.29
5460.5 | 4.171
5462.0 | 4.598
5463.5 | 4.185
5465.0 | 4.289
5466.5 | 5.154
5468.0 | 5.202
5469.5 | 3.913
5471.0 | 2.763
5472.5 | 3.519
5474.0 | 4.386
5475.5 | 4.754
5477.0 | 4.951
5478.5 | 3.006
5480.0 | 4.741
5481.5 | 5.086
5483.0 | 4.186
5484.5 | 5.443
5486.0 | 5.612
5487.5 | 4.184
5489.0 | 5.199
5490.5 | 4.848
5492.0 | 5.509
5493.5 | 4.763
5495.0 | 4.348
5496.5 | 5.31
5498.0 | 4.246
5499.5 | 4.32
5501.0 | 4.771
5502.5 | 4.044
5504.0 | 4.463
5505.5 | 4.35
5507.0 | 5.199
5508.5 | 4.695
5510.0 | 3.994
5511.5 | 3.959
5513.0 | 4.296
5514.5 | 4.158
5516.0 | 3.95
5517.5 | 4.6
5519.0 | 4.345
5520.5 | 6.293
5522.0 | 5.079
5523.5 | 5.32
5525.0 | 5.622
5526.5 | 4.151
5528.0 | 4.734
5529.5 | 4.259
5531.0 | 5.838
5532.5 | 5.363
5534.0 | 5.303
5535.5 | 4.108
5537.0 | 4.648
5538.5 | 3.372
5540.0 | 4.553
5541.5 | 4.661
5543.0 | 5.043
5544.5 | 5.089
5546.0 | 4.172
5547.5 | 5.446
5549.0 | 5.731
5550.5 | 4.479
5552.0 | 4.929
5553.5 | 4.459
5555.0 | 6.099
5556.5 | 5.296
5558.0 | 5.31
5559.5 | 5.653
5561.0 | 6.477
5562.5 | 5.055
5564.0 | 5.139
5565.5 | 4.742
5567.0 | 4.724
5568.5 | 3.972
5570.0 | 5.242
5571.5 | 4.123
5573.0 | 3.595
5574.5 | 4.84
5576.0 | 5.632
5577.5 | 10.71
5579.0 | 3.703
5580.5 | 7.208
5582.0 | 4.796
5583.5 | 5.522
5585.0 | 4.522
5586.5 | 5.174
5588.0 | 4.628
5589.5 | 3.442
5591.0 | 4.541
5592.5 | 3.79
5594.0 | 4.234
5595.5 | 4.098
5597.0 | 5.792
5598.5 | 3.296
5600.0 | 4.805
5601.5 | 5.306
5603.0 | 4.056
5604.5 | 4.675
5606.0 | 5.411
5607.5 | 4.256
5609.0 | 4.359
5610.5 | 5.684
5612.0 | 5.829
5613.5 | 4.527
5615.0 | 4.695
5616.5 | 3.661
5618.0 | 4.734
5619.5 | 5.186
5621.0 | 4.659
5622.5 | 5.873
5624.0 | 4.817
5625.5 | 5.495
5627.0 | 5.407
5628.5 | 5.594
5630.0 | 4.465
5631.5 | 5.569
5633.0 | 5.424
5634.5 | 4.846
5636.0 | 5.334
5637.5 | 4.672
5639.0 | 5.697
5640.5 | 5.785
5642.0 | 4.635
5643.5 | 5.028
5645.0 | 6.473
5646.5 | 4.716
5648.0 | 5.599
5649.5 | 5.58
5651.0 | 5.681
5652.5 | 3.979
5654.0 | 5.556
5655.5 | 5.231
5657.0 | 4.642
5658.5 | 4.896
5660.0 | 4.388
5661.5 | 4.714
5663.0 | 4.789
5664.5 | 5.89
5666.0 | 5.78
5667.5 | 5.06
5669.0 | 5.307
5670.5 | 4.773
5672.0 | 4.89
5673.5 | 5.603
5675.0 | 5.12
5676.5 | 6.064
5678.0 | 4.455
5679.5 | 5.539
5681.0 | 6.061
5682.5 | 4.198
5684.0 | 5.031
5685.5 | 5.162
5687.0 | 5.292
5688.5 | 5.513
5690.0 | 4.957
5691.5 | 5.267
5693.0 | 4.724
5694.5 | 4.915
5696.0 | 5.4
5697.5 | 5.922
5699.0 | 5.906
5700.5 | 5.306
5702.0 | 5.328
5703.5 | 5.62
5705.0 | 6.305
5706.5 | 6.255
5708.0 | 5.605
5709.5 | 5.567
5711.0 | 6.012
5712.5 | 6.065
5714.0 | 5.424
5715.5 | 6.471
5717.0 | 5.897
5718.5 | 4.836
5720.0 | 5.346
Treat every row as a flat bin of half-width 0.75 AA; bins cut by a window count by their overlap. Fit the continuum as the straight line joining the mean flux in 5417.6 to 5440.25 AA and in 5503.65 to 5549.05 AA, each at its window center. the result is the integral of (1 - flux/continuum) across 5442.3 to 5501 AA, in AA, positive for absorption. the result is 4.8 AA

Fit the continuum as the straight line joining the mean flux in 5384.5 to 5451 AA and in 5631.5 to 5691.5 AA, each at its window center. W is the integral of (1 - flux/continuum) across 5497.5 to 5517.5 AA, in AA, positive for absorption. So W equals 2.4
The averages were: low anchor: 4.81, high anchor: 5.19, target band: 4.35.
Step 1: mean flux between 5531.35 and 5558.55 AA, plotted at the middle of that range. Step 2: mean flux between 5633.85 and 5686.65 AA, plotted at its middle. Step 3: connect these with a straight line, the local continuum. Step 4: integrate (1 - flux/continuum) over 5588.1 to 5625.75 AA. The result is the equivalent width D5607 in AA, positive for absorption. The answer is 2.8 AA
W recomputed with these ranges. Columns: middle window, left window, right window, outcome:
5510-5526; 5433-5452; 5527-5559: 0.5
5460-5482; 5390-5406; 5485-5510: 1.9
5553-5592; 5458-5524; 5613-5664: -2.7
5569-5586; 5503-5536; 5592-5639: -2.1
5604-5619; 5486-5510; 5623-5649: 1.1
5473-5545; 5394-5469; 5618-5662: 3.2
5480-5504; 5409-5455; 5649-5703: 0.9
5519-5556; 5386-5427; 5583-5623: -1.9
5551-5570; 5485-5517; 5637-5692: -1.4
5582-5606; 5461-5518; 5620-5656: 2.2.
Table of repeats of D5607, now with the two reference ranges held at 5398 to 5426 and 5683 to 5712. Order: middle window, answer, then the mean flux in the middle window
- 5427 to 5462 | 0.4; 4.79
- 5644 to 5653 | 0.0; 5.37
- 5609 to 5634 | 1.0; 5.08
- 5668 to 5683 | 0.6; 5.22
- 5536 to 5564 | 0.5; 5.02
